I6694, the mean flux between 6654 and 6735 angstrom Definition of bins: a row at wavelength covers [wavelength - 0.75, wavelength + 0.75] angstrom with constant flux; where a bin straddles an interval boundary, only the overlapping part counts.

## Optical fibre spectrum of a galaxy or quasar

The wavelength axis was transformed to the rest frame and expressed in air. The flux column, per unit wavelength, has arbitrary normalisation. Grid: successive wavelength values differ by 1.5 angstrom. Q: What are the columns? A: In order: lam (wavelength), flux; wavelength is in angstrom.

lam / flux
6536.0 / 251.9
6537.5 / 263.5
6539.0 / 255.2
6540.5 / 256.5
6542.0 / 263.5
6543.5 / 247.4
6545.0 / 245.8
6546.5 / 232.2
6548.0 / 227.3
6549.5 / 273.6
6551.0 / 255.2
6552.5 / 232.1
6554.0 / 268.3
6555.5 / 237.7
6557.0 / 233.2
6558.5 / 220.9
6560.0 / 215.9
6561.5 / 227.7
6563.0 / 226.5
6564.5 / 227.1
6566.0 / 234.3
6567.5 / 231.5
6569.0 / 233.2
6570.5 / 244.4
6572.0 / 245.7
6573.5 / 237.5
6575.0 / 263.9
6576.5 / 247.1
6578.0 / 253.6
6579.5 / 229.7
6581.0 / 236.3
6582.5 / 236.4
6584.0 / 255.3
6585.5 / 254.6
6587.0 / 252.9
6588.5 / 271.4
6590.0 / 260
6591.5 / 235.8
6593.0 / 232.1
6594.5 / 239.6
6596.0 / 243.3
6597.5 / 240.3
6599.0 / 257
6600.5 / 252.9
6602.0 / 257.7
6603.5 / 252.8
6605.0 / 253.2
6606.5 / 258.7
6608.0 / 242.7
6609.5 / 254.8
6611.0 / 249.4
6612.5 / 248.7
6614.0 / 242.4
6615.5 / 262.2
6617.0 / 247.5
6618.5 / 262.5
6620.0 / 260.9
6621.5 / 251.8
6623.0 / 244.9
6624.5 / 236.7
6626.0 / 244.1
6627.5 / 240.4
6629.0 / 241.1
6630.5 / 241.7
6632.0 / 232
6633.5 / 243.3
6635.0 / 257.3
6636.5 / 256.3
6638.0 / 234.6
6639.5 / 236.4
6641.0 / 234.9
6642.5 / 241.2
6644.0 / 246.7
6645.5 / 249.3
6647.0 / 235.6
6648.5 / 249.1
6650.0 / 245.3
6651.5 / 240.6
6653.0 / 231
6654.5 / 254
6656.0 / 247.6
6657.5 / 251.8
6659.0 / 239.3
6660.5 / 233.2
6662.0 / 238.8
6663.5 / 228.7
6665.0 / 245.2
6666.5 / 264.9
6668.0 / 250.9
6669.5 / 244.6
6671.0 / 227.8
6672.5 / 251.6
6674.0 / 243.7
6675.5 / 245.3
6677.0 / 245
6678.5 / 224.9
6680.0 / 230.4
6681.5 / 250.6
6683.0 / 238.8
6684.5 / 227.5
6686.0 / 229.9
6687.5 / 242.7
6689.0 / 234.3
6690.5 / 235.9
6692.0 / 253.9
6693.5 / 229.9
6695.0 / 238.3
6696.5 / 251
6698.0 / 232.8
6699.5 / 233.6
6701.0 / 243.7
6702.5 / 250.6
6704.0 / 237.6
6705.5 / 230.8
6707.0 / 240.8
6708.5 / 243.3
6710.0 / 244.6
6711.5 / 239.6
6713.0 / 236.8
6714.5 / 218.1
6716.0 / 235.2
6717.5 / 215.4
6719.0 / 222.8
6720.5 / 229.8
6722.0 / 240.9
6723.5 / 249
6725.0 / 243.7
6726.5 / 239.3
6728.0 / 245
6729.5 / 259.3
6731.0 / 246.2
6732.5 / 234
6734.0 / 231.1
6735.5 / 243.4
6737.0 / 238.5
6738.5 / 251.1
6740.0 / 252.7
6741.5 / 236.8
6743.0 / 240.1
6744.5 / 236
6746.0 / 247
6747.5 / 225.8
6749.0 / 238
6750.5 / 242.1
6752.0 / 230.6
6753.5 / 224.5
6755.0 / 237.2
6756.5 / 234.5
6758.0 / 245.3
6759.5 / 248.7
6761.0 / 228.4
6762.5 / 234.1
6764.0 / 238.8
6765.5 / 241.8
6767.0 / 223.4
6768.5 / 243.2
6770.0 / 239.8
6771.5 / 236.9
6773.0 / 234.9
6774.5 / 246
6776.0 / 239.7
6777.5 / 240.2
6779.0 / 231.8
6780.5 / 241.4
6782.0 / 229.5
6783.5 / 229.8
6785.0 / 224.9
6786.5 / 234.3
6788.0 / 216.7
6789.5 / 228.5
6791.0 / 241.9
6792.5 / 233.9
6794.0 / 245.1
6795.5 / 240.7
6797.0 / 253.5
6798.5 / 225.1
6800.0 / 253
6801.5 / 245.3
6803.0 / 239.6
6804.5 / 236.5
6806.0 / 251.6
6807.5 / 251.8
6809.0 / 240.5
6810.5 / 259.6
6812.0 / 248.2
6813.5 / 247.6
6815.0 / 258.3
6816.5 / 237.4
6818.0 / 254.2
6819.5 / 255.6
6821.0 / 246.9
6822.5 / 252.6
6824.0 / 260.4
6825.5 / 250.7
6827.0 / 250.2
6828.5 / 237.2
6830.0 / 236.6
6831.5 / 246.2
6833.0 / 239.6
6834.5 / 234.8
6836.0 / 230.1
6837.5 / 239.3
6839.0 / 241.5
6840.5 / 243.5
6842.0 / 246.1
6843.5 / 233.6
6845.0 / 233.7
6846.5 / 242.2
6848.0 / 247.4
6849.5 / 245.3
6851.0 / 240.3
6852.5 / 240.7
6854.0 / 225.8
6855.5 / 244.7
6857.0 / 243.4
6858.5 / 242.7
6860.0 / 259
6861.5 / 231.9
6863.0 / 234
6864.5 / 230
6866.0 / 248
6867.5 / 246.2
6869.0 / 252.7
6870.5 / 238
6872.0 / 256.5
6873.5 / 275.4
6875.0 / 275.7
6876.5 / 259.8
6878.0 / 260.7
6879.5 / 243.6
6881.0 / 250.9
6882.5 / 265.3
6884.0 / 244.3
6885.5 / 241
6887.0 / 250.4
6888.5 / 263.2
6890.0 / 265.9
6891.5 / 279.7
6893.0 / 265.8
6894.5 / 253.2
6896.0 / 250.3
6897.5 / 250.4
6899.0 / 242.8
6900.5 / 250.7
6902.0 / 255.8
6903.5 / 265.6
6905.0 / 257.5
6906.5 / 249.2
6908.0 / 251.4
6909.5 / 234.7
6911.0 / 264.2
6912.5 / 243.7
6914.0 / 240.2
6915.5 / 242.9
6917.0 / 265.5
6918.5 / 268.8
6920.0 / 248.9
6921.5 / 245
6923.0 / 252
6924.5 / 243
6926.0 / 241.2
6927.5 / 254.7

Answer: 240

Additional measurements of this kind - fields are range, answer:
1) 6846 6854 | 242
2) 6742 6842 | 240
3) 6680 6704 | 239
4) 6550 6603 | 243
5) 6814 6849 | 244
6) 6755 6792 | 236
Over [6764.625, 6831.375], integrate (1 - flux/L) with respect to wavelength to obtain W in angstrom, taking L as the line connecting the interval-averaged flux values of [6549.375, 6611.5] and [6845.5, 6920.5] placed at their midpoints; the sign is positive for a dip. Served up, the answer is 1.9 angstrom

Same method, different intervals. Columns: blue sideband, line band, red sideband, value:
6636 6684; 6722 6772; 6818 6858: 0.6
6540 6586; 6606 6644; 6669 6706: -1.0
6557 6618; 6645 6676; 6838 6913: 0.3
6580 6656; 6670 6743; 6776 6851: 1.7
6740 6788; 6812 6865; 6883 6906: 0.9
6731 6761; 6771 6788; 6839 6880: 0.4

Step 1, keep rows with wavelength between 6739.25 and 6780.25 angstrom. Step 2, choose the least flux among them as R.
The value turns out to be 223.4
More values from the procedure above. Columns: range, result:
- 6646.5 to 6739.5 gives 215.4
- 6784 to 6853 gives 216.7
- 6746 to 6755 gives 224.5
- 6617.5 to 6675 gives 227.8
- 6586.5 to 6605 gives 232.1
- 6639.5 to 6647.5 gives 234.9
